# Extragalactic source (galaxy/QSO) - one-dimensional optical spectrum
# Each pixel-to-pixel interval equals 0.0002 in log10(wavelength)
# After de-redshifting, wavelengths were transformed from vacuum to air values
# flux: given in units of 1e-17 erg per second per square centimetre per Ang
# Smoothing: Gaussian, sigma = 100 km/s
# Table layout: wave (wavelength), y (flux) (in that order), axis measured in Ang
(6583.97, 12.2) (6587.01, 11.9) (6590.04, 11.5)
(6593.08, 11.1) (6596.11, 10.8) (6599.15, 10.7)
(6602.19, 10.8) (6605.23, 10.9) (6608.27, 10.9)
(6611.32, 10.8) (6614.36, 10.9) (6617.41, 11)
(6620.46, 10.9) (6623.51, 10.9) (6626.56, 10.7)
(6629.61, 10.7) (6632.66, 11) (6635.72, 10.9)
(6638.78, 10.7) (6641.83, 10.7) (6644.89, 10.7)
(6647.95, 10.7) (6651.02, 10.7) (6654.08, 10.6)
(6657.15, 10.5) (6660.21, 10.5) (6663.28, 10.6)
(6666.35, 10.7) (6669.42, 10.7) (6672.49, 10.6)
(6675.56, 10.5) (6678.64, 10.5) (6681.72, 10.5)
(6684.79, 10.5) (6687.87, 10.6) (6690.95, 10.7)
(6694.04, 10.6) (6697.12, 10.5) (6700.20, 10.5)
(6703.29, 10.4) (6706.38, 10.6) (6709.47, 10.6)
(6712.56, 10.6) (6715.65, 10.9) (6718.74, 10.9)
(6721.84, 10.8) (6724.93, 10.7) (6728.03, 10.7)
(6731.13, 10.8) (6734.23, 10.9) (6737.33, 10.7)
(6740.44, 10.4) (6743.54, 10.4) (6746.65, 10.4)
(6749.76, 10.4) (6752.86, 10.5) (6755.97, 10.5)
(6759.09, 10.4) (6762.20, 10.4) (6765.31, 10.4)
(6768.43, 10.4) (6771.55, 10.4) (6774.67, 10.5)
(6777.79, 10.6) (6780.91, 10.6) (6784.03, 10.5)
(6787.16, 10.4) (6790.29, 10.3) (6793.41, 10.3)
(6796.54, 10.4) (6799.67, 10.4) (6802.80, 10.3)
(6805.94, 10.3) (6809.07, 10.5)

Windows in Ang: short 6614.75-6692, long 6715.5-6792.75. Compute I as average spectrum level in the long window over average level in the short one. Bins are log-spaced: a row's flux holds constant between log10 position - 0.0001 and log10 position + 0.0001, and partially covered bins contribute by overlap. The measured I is 0.99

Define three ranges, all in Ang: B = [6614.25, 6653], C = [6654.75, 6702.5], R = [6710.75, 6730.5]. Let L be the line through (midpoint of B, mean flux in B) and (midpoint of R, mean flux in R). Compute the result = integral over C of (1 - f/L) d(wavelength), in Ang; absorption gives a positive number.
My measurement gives 0.97 Ang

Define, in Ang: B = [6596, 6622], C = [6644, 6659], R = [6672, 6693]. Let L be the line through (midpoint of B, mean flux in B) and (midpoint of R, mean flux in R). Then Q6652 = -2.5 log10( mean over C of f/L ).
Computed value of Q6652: 0.00 mag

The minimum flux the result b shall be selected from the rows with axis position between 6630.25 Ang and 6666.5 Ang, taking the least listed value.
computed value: 10.5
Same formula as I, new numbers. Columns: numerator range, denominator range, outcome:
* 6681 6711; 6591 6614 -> 0.97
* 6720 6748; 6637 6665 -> 1.00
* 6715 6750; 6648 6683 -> 1.01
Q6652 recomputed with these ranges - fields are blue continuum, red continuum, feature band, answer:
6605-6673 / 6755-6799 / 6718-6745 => -0.02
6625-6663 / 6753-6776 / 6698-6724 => -0.01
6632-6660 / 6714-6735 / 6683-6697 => 0.02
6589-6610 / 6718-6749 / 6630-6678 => 0.02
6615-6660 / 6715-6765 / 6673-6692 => 0.01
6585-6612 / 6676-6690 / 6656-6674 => 0.00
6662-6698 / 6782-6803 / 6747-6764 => 0.00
